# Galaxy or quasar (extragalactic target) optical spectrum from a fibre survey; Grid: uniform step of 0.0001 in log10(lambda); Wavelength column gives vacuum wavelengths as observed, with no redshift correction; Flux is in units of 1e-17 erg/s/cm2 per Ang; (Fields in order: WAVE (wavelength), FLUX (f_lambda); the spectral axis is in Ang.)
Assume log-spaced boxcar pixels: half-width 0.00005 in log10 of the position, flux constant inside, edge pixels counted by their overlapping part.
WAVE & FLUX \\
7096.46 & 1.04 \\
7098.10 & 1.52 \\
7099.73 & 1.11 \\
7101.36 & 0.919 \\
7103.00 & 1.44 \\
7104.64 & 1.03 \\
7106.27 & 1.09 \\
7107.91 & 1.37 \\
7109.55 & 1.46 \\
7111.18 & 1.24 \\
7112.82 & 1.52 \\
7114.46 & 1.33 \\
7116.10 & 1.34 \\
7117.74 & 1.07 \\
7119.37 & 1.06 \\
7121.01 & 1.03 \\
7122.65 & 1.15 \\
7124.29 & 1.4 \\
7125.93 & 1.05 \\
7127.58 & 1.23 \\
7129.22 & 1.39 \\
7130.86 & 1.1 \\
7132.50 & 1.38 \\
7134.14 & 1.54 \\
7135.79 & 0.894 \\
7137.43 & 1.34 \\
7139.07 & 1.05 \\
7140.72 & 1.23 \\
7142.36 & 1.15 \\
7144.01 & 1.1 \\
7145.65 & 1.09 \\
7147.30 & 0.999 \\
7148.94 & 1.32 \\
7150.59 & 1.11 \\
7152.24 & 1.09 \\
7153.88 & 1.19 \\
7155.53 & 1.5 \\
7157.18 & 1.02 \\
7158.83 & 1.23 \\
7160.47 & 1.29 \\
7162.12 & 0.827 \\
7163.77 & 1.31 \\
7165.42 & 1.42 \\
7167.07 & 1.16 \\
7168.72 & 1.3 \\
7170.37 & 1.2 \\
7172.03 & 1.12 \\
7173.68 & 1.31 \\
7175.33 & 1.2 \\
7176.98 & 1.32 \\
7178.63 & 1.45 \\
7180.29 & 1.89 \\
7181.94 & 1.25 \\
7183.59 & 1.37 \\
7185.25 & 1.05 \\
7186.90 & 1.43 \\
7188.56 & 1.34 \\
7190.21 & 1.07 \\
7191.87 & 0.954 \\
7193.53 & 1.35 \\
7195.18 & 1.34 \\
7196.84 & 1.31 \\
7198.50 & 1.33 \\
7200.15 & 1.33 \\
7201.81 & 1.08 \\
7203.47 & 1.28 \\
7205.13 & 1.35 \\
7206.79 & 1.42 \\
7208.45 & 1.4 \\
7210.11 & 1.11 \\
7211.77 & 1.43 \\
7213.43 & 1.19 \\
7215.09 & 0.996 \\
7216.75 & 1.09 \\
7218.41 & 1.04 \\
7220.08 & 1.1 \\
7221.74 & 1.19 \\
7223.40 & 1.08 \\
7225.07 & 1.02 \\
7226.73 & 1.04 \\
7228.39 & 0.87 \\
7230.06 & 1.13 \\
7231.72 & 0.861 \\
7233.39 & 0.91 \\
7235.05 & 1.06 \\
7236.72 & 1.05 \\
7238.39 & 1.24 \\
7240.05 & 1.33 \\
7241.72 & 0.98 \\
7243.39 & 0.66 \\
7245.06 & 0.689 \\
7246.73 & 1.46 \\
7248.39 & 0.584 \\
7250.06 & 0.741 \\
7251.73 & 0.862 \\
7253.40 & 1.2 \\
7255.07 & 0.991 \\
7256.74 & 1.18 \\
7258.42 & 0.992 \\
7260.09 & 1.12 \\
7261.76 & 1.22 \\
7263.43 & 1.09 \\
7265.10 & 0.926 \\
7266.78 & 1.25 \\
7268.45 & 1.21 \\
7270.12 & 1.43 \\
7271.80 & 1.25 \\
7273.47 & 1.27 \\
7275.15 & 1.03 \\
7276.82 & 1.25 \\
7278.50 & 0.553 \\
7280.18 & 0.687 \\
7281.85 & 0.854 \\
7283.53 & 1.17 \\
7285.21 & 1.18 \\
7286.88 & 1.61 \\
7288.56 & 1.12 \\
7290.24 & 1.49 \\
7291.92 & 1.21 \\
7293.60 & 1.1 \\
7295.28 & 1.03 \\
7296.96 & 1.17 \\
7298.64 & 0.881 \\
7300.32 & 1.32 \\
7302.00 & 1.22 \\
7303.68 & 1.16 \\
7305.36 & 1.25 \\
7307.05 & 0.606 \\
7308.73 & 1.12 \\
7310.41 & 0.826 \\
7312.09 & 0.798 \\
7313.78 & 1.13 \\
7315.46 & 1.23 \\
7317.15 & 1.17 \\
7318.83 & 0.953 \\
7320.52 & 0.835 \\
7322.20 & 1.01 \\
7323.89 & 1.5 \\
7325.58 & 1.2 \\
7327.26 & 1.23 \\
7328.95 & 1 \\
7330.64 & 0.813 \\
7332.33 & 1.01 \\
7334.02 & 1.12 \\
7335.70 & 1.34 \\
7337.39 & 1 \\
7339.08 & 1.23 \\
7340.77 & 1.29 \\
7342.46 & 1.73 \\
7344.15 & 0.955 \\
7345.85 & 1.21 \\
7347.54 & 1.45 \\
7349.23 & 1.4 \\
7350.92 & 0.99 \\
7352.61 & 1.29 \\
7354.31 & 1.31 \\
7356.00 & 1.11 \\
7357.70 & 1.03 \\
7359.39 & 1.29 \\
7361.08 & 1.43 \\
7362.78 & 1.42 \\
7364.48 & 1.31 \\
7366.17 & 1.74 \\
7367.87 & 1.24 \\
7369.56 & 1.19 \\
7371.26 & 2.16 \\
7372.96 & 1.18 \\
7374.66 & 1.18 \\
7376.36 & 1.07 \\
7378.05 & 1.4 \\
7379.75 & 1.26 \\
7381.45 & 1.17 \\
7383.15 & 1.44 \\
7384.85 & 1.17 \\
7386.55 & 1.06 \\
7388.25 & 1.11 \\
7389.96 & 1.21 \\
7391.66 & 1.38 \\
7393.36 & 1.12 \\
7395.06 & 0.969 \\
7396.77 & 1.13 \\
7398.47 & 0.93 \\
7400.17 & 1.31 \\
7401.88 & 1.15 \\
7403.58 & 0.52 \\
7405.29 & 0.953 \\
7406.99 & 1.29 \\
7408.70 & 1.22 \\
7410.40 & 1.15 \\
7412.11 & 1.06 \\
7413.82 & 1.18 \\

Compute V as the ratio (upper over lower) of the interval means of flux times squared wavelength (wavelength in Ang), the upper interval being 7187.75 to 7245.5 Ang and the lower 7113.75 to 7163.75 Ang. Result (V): 0.98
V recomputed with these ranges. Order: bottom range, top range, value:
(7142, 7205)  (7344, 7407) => 1.04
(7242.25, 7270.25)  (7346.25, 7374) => 1.35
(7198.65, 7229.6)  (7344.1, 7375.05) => 1.17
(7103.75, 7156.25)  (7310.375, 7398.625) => 1.06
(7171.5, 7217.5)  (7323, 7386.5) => 1.03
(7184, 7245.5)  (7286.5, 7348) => 1.03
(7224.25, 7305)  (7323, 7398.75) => 1.18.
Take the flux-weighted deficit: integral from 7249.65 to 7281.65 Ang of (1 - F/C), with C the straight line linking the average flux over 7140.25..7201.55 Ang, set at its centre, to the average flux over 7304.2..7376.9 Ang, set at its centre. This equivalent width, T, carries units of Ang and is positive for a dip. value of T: 3.9 Ang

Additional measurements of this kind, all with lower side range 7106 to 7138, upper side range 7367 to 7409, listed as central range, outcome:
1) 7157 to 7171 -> 0.4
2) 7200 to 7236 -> 2.9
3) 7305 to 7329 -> 3.0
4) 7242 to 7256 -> 3.7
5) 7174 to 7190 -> -1.5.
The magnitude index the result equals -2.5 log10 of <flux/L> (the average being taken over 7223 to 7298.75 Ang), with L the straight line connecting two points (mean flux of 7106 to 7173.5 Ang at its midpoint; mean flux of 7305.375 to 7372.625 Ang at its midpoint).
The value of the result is 0.130 mag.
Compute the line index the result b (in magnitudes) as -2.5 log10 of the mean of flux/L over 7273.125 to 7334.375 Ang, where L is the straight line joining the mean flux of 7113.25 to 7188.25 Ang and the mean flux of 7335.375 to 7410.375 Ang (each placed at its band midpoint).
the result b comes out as 0.141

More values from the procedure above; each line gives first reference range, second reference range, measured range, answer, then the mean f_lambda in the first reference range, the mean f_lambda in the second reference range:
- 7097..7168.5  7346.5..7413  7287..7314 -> 0.11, 1.21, 1.23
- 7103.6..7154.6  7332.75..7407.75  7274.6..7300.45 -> 0.12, 1.21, 1.23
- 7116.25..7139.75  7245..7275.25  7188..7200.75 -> -0.10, 1.2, 1.09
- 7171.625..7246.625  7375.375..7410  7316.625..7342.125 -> 0.03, 1.18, 1.14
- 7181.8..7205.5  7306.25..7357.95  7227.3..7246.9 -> 0.21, 1.25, 1.13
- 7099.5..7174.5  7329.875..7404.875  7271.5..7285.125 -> 0.20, 1.21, 1.22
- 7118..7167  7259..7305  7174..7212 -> -0.12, 1.19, 1.14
